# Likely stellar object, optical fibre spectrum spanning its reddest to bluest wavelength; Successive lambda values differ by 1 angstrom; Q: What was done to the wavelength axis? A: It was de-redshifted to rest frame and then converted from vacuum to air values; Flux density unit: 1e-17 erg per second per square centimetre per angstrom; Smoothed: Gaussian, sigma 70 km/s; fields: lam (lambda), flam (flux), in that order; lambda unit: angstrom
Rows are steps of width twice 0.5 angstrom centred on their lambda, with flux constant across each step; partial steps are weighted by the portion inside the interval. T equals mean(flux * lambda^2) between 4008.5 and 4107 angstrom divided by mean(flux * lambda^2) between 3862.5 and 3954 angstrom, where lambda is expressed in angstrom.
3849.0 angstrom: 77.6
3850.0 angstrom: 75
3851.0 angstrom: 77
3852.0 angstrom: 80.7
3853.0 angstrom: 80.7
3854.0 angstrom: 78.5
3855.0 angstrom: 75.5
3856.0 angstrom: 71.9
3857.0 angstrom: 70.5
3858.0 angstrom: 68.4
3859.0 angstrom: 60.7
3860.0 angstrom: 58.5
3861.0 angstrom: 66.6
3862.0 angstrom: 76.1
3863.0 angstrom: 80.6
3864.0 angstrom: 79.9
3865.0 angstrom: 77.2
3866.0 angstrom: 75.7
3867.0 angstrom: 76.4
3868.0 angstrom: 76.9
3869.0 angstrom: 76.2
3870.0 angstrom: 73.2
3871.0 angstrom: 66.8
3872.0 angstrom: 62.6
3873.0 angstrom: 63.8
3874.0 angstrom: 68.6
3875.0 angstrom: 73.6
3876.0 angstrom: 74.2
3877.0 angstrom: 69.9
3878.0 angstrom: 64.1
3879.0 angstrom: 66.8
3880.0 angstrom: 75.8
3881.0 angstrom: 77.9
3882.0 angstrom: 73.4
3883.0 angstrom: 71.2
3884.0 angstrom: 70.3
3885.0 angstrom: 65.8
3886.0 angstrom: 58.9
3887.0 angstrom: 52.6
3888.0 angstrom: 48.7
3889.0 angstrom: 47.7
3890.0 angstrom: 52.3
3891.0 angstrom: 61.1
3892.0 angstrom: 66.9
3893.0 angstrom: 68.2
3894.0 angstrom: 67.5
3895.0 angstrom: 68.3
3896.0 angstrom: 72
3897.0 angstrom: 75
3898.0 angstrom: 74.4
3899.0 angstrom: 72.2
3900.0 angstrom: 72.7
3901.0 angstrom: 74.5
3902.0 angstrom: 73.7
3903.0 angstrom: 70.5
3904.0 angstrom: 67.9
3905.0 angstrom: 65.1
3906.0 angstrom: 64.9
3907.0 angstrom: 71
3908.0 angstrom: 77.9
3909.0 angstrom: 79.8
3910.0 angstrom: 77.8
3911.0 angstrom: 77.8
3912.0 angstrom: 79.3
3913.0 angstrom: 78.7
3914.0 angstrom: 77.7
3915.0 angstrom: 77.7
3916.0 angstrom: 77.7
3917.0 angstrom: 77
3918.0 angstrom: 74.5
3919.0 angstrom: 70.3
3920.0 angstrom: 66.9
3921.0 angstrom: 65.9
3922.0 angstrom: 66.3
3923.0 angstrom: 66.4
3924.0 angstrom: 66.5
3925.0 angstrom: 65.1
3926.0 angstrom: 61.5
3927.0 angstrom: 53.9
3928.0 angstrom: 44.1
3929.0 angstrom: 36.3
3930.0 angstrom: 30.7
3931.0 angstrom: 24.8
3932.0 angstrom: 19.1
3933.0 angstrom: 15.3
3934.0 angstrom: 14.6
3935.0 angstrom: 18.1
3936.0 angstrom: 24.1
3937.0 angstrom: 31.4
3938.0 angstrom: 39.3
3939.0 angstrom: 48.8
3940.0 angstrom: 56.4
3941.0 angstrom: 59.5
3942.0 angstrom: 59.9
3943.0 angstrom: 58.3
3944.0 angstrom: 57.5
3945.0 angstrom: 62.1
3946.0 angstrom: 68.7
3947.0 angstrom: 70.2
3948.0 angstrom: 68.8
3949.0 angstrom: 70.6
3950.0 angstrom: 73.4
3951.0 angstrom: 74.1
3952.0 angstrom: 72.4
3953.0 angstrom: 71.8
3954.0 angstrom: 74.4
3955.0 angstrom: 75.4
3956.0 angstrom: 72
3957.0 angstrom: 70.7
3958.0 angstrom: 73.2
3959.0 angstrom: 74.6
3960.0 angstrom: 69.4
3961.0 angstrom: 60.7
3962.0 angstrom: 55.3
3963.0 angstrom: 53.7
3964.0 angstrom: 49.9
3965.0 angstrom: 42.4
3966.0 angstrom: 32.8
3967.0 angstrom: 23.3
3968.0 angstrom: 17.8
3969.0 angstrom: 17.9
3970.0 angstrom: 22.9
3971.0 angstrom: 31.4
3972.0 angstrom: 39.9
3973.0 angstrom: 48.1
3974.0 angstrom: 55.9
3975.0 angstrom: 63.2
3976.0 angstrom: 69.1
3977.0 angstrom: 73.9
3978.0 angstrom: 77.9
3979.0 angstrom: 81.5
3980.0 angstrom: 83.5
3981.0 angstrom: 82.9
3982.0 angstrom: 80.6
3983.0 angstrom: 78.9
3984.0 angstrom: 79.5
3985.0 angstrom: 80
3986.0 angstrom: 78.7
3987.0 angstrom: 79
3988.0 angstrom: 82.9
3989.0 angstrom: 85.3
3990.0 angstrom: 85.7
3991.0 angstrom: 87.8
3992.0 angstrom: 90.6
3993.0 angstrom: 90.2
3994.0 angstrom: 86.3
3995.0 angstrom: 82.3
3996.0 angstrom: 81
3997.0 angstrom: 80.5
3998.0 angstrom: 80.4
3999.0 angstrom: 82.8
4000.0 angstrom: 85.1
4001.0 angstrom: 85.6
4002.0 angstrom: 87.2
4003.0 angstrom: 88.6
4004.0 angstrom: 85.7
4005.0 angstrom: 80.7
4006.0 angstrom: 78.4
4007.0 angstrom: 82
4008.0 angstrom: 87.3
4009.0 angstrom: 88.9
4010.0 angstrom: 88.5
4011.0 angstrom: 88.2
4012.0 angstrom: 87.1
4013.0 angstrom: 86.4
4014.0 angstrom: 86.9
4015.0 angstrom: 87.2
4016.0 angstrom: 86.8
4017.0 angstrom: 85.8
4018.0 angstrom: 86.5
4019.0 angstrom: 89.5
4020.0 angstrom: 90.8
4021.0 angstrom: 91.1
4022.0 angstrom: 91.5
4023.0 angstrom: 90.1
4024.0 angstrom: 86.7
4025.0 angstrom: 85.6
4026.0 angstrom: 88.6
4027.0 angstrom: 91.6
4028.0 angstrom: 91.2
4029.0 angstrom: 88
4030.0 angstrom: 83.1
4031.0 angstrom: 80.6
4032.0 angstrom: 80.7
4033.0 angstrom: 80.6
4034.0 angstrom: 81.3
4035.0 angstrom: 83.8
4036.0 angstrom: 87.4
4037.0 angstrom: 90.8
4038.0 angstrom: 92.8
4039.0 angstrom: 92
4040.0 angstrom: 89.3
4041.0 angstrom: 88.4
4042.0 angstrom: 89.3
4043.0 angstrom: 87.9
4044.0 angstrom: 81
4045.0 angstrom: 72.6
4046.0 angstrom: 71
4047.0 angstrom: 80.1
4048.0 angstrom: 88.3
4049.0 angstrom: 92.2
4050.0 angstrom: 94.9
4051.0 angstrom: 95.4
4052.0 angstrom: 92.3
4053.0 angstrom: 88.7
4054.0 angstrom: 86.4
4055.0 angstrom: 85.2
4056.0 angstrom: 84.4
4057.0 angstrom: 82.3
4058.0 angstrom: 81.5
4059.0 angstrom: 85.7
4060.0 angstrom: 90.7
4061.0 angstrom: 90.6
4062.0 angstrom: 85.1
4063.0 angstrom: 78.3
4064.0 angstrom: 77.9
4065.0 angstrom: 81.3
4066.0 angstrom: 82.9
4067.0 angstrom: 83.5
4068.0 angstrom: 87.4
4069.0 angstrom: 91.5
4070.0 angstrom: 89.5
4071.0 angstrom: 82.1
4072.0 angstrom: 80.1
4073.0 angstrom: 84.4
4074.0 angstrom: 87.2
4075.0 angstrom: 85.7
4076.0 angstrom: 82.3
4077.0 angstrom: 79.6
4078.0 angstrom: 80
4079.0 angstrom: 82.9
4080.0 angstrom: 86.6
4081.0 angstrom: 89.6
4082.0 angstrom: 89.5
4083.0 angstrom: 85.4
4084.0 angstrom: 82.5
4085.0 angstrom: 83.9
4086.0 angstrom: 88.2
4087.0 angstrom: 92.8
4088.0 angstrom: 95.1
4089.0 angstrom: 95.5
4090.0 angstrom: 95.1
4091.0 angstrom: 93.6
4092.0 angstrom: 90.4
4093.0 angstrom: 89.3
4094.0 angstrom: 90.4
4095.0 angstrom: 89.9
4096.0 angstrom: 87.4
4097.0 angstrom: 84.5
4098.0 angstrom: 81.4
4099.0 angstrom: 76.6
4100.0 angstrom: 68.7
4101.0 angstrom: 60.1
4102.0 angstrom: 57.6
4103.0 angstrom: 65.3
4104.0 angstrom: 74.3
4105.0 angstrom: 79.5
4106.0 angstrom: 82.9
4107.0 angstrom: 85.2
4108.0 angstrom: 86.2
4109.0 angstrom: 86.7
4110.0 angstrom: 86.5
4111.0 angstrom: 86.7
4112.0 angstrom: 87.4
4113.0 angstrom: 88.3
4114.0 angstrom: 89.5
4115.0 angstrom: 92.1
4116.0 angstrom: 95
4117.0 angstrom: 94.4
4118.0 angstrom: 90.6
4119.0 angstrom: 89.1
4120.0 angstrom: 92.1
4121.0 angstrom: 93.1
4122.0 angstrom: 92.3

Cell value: 1.44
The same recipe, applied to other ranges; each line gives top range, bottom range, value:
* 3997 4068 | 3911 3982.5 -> 1.56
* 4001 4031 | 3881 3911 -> 1.36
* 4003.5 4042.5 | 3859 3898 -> 1.37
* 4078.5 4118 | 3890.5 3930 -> 1.36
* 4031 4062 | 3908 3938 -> 1.64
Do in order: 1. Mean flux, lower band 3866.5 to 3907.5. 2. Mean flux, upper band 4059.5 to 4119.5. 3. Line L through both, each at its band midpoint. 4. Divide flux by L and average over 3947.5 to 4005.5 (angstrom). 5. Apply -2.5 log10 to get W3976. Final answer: 0.09 mag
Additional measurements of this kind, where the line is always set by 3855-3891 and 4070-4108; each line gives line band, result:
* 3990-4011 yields -0.10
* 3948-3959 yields 0.02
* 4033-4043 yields -0.10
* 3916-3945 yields 0.41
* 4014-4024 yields -0.13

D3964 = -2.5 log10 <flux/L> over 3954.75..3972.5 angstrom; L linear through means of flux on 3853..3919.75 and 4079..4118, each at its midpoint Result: 0.48 mag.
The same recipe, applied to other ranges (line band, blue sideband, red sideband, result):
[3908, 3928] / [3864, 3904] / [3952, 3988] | -0.08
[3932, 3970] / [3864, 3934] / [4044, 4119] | 0.33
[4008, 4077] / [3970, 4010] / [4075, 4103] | -0.07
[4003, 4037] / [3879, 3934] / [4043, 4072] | -0.09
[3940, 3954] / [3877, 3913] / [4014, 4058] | 0.14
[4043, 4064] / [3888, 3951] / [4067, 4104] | -0.07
